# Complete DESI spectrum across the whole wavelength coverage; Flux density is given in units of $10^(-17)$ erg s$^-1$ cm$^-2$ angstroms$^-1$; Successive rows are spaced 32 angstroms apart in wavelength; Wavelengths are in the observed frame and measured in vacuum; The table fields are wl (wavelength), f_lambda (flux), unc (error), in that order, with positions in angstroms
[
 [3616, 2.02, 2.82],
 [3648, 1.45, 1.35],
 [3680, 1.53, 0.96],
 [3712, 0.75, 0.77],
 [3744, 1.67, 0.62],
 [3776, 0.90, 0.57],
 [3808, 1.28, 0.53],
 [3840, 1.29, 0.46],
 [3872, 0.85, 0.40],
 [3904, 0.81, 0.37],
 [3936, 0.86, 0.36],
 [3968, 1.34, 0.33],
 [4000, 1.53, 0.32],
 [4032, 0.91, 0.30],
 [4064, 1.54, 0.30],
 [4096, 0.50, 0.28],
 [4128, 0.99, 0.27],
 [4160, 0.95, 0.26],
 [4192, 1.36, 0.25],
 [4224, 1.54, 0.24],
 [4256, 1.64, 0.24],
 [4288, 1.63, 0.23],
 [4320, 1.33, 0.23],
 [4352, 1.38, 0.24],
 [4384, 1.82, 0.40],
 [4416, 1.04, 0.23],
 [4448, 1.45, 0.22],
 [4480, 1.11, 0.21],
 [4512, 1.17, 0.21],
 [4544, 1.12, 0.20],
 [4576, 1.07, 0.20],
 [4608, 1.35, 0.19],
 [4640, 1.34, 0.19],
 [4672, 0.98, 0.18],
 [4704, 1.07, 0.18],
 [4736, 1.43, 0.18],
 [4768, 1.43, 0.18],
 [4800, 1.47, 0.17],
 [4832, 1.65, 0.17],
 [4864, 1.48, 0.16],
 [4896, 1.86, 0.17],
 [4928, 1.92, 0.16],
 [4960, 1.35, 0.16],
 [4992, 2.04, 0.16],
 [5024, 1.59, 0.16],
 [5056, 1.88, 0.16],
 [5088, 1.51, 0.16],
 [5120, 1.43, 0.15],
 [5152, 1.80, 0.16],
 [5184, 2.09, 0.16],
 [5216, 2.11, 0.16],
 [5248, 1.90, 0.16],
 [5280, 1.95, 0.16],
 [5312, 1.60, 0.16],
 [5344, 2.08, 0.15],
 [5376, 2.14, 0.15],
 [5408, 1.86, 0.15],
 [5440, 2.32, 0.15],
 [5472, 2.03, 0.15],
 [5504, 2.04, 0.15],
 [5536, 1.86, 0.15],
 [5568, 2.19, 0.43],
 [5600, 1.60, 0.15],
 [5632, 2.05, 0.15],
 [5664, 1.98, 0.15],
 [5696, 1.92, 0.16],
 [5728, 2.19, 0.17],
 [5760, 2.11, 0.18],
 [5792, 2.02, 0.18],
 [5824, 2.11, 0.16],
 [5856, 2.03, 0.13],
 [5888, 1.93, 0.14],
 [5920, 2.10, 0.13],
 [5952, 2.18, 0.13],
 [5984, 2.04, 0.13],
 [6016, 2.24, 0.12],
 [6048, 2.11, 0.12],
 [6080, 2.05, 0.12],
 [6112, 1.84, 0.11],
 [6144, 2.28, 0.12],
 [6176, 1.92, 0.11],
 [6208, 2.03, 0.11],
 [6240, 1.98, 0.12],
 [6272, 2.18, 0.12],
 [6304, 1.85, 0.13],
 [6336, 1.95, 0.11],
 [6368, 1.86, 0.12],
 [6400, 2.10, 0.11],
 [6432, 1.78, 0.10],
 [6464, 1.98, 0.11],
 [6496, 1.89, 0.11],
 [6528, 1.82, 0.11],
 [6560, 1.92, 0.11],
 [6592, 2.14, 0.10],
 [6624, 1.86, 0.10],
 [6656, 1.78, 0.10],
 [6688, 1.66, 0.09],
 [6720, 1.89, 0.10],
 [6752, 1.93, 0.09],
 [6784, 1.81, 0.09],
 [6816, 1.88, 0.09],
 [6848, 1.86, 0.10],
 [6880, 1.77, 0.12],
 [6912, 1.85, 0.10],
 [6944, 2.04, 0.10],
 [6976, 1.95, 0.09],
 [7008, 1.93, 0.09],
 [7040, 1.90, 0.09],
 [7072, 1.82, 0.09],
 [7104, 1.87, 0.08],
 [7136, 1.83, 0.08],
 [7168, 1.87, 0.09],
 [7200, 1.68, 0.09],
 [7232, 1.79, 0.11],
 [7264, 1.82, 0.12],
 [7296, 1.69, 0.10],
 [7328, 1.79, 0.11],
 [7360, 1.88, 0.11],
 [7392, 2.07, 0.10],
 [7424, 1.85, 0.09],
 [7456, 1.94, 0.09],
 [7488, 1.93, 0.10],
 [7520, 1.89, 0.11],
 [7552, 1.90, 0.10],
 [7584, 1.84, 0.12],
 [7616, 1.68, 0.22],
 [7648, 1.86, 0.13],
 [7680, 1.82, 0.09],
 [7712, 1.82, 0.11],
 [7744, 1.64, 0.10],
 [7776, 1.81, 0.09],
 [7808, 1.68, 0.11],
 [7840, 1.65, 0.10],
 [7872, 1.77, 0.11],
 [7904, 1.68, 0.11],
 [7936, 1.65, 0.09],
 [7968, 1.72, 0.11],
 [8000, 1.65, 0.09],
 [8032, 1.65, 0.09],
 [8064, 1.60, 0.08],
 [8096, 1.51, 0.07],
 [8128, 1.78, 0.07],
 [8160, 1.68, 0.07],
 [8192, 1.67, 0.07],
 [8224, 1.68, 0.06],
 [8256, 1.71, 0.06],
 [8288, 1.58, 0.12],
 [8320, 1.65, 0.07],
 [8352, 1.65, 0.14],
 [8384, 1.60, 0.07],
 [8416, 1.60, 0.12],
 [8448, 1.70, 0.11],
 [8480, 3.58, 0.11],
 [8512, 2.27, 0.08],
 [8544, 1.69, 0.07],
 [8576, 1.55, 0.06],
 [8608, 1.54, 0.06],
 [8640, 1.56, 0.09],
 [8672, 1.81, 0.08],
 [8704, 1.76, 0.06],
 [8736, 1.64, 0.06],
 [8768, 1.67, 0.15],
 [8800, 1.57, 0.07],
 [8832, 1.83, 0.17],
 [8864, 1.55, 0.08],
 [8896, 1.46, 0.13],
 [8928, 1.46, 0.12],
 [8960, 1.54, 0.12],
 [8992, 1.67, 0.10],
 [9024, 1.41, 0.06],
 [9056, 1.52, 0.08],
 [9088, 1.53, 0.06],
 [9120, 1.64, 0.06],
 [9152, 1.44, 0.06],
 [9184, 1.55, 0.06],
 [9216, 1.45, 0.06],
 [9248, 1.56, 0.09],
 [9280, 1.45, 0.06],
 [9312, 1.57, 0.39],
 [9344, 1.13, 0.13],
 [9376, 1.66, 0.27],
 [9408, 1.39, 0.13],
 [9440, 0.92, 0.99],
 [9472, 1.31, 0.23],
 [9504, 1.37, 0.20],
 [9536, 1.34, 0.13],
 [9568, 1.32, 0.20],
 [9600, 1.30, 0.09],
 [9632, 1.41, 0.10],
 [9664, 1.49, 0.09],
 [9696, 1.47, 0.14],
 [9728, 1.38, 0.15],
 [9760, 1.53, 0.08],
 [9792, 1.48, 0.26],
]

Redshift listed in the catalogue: 0.292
